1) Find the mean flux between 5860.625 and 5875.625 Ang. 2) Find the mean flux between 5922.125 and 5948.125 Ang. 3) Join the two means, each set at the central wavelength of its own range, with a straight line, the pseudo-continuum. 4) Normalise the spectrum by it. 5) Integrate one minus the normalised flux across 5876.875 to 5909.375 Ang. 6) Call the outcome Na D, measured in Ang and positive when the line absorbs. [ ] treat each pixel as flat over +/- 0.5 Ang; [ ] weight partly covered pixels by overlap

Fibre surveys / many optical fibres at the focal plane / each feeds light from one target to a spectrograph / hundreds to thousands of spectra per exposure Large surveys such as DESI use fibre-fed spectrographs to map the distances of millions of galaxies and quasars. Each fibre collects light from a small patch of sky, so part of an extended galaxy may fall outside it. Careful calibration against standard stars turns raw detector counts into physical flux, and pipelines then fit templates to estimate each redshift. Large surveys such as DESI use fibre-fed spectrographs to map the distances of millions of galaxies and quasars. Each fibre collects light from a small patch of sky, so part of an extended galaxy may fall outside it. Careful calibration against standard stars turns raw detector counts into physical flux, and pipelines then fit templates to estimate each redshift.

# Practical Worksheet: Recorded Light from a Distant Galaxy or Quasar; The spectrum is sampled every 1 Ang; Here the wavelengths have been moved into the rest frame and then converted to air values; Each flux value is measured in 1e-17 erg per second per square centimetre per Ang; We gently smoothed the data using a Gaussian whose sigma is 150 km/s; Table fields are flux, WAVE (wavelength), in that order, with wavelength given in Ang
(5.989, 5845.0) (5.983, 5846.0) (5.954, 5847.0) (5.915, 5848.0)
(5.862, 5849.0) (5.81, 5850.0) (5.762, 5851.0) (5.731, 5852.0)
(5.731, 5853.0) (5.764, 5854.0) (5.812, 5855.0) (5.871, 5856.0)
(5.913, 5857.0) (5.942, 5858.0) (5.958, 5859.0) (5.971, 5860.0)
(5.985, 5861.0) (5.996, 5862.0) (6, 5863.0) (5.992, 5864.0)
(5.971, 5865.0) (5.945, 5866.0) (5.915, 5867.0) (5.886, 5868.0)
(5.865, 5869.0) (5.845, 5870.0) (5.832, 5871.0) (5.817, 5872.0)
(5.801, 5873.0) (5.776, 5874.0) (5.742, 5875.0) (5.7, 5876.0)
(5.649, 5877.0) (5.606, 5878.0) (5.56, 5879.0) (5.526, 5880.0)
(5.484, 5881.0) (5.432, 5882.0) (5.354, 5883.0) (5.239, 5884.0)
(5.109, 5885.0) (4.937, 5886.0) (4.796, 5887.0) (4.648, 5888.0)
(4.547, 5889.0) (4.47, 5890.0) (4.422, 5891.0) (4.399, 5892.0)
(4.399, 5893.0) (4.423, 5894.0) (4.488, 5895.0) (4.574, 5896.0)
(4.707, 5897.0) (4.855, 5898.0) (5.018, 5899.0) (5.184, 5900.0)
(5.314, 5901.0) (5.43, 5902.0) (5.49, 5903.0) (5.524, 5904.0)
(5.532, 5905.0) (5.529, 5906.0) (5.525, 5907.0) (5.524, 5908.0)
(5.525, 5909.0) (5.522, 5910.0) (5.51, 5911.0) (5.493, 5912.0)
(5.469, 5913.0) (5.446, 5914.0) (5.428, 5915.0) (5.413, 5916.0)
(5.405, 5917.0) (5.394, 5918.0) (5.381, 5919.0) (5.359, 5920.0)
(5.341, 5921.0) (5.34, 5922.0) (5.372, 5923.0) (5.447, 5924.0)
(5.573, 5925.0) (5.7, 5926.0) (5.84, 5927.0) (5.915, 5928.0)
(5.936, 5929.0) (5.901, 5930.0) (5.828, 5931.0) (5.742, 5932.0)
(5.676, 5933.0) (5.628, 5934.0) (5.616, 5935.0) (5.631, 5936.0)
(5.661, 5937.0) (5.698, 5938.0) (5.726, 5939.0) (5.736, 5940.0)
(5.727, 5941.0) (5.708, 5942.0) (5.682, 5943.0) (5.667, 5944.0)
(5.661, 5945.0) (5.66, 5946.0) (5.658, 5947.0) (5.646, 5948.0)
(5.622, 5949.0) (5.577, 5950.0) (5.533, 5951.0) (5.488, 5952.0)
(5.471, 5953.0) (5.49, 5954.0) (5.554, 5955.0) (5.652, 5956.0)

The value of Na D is 4.0 Ang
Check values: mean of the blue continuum 5.89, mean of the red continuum 5.69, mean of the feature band 5.09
